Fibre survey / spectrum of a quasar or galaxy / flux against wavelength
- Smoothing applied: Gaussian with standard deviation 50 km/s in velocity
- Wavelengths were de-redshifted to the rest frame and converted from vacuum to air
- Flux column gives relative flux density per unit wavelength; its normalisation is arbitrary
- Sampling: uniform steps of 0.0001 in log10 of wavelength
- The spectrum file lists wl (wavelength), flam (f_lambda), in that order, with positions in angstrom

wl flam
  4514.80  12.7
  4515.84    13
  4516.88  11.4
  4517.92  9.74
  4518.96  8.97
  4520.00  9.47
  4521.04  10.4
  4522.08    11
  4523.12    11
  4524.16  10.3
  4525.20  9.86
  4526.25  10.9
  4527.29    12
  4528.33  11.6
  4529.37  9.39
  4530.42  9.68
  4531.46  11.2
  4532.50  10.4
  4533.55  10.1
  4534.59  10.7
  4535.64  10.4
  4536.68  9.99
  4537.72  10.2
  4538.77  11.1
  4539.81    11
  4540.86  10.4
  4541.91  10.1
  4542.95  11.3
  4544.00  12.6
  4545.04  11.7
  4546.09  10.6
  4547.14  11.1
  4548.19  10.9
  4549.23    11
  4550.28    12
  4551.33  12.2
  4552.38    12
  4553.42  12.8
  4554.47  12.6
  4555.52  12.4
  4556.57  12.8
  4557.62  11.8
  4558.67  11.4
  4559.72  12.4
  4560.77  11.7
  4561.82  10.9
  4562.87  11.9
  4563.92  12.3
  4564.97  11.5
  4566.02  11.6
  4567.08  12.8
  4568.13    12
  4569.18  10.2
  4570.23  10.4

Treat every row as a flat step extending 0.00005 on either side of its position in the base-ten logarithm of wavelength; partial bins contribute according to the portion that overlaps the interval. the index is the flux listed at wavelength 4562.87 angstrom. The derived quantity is 11.9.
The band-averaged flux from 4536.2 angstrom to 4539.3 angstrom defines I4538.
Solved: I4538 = 10.5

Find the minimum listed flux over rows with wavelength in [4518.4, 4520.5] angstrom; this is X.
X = 8.97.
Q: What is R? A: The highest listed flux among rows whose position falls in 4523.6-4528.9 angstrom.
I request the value 12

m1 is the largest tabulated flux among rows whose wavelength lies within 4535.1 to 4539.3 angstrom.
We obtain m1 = 11.1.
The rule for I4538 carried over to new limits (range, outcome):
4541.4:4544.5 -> 11.3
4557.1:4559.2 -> 11.6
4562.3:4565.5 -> 11.9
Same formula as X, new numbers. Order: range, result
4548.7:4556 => 11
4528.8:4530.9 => 9.39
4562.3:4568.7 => 11.5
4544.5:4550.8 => 10.6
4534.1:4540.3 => 9.99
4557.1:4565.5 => 10.9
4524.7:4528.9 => 9.86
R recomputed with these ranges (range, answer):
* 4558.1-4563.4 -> 12.4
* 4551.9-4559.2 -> 12.8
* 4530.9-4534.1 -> 11.2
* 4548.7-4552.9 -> 12.2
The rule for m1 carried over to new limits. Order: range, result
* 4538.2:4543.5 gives 11.3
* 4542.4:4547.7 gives 12.6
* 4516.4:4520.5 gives 11.4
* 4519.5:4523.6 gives 11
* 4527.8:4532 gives 11.6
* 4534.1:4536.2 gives 10.7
